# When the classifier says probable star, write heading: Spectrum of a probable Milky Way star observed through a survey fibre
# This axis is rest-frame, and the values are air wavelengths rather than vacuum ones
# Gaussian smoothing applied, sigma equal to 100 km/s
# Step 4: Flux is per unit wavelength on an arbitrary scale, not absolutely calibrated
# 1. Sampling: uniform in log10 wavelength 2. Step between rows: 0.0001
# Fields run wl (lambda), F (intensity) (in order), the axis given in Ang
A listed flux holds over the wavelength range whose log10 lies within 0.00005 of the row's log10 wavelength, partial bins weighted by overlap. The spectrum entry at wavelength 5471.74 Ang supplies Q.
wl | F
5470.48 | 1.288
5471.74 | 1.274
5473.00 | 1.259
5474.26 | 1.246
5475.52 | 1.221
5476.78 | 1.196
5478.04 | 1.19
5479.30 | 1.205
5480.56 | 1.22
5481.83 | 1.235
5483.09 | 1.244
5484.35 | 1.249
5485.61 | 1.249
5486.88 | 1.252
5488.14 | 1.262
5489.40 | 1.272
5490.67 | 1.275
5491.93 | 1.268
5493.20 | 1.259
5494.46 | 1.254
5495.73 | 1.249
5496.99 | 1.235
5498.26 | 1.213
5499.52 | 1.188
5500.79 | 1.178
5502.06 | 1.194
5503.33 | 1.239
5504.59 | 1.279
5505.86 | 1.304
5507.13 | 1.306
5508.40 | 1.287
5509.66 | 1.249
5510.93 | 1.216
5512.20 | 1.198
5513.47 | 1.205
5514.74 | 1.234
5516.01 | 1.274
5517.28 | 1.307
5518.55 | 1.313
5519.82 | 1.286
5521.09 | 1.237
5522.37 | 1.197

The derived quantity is 1.274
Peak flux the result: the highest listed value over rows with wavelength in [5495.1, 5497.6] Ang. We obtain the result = 1.249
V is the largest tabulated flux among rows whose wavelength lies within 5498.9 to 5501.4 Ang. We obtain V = 1.188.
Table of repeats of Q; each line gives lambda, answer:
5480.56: 1.22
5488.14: 1.262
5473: 1.259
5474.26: 1.246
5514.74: 1.234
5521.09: 1.237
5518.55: 1.313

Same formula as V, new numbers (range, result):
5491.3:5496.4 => 1.268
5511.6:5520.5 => 1.313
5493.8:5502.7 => 1.254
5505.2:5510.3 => 1.306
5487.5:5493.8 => 1.275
